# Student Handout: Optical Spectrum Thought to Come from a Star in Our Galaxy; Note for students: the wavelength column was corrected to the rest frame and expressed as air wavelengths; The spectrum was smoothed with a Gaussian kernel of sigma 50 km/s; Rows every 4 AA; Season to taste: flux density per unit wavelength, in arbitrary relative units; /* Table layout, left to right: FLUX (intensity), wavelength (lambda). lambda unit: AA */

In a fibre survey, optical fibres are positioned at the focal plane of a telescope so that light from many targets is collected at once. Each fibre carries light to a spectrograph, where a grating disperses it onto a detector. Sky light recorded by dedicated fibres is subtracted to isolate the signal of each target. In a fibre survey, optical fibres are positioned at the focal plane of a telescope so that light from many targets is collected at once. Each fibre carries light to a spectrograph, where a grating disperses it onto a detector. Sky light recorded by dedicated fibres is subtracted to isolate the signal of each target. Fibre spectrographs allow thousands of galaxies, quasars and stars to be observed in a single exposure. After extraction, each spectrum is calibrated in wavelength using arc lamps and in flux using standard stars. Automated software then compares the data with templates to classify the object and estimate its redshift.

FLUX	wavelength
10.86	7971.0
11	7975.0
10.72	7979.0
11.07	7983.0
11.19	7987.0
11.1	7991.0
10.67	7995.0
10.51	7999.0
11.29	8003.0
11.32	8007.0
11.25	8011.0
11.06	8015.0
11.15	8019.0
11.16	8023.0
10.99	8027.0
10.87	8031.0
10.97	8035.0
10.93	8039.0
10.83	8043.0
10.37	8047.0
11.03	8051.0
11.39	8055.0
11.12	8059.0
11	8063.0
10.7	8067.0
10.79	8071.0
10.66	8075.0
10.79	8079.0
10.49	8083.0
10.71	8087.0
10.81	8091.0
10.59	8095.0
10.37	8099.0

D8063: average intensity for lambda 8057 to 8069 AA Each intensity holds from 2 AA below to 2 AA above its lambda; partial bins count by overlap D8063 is 10.9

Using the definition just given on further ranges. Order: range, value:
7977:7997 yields 10.9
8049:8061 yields 11.2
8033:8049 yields 10.8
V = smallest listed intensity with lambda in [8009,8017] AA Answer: 11.06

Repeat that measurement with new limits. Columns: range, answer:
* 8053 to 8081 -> 10.66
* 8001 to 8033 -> 10.87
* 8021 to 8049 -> 10.37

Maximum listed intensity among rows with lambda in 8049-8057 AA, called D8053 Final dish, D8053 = 11.39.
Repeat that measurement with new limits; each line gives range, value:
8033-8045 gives 10.97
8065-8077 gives 10.79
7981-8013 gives 11.32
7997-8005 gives 11.29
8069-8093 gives 10.81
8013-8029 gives 11.16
